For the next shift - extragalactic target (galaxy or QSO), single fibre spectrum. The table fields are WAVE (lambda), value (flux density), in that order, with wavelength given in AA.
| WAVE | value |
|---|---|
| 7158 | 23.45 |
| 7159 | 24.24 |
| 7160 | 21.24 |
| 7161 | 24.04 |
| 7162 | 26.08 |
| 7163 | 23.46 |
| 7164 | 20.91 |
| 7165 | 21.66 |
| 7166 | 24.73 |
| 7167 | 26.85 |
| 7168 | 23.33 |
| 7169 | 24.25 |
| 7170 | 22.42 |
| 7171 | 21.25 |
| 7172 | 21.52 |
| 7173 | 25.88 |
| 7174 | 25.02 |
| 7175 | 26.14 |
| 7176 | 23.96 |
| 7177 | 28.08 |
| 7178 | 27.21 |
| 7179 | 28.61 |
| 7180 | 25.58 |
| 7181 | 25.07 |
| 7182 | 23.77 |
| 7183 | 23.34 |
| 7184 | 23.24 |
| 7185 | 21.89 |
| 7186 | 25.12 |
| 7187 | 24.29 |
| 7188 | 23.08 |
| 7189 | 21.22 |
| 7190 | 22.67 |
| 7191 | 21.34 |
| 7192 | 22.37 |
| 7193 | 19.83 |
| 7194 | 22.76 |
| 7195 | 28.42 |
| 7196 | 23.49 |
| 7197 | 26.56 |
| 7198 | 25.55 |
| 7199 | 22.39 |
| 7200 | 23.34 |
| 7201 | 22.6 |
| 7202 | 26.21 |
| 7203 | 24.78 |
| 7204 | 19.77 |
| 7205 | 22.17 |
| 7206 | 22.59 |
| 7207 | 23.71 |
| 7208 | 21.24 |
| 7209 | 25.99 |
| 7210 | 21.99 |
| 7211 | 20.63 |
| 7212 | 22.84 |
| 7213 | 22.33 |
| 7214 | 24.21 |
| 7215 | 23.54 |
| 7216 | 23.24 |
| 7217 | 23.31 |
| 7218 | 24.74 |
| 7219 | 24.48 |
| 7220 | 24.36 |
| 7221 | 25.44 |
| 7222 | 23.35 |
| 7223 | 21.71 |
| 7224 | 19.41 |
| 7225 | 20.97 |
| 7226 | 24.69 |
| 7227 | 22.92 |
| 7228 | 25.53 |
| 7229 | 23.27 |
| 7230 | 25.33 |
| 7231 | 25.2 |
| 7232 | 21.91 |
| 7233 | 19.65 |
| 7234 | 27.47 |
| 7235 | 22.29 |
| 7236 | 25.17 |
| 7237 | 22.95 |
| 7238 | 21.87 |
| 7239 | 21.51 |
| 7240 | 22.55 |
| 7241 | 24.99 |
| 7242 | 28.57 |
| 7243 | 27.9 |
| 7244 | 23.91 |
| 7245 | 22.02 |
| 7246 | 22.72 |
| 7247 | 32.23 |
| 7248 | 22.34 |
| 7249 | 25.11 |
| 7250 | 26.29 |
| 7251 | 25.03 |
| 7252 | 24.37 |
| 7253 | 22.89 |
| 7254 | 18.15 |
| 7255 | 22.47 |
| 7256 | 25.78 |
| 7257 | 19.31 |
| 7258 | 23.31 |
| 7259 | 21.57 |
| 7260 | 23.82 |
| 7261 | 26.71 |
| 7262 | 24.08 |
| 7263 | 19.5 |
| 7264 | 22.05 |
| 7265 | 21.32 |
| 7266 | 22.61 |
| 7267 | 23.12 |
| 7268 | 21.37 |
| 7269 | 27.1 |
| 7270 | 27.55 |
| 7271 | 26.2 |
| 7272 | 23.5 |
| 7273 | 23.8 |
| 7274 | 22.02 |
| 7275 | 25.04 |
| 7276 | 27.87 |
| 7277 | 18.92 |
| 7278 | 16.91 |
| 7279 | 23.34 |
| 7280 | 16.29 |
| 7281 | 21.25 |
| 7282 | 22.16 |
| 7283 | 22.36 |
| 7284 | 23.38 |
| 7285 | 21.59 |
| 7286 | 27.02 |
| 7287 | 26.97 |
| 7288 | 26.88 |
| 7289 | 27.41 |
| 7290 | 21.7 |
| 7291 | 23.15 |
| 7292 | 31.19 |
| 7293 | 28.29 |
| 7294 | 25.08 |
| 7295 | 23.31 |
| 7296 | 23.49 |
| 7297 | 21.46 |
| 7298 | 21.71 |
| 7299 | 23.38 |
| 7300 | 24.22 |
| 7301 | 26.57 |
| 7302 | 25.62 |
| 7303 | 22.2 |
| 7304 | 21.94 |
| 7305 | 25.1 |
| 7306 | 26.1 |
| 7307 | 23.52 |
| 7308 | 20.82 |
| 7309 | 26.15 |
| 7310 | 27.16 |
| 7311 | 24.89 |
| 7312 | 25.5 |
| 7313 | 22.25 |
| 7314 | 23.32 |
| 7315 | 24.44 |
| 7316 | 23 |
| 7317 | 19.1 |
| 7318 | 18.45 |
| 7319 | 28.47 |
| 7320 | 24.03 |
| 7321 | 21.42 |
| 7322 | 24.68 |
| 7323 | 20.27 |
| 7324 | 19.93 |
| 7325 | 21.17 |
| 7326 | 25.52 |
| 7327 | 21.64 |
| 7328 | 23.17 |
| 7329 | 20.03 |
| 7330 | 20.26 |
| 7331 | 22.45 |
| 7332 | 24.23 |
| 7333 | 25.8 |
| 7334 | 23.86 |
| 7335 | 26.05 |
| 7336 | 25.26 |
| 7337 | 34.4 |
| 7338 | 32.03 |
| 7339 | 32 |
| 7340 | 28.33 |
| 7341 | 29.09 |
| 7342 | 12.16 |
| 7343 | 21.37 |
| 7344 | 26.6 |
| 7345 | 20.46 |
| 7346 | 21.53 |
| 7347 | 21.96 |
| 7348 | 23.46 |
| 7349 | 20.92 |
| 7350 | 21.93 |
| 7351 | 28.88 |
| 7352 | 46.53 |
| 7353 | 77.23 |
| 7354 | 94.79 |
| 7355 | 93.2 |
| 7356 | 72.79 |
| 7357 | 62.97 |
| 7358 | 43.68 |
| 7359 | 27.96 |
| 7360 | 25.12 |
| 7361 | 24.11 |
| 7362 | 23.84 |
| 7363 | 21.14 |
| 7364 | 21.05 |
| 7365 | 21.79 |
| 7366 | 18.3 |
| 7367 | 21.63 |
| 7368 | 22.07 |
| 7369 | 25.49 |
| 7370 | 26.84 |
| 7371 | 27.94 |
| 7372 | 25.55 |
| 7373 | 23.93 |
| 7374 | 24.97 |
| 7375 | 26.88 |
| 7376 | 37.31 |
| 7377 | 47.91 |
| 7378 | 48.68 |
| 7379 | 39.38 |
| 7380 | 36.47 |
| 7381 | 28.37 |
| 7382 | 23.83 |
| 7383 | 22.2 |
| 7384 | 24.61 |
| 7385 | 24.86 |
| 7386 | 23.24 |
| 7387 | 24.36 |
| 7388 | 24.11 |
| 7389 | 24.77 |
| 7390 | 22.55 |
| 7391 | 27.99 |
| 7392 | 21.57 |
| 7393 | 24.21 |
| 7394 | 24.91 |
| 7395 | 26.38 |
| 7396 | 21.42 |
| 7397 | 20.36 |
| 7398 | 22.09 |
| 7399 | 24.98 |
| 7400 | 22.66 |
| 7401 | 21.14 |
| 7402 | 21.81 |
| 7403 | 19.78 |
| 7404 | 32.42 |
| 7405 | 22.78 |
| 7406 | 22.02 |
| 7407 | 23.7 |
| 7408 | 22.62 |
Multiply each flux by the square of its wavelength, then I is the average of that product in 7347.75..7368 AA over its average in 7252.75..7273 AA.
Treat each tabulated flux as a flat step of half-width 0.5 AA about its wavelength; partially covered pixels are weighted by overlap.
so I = 1.74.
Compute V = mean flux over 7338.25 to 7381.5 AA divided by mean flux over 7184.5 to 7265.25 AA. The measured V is 1.43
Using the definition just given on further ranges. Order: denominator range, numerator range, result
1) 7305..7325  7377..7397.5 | 1.17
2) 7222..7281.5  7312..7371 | 1.25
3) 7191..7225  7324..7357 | 1.41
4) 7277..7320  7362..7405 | 1.09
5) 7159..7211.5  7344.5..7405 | 1.29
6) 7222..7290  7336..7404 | 1.29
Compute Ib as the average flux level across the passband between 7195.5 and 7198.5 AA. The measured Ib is 25.2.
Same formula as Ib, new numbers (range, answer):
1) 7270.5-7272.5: 24.9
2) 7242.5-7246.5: 24.1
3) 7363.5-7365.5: 21.4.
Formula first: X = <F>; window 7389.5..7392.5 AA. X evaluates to 24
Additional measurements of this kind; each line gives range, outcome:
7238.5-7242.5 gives 24.4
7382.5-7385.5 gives 23.9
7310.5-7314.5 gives 24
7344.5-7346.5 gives 21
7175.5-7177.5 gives 26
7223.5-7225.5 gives 20.2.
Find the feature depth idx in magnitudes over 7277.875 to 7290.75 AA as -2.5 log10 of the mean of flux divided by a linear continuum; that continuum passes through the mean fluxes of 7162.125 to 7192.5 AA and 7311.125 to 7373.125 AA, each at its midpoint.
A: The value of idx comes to 0.18 mag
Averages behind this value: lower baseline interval 24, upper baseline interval 29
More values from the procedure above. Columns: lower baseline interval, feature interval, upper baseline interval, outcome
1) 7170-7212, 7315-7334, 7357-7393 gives 0.182 mag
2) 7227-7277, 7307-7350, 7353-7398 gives 0.216 mag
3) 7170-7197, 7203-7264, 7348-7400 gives 0.117 mag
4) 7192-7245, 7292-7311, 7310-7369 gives 0.124 mag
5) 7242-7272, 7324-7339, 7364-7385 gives 0.084 mag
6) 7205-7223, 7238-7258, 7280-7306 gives -0.016 mag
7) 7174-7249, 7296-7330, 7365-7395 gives 0.120 mag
